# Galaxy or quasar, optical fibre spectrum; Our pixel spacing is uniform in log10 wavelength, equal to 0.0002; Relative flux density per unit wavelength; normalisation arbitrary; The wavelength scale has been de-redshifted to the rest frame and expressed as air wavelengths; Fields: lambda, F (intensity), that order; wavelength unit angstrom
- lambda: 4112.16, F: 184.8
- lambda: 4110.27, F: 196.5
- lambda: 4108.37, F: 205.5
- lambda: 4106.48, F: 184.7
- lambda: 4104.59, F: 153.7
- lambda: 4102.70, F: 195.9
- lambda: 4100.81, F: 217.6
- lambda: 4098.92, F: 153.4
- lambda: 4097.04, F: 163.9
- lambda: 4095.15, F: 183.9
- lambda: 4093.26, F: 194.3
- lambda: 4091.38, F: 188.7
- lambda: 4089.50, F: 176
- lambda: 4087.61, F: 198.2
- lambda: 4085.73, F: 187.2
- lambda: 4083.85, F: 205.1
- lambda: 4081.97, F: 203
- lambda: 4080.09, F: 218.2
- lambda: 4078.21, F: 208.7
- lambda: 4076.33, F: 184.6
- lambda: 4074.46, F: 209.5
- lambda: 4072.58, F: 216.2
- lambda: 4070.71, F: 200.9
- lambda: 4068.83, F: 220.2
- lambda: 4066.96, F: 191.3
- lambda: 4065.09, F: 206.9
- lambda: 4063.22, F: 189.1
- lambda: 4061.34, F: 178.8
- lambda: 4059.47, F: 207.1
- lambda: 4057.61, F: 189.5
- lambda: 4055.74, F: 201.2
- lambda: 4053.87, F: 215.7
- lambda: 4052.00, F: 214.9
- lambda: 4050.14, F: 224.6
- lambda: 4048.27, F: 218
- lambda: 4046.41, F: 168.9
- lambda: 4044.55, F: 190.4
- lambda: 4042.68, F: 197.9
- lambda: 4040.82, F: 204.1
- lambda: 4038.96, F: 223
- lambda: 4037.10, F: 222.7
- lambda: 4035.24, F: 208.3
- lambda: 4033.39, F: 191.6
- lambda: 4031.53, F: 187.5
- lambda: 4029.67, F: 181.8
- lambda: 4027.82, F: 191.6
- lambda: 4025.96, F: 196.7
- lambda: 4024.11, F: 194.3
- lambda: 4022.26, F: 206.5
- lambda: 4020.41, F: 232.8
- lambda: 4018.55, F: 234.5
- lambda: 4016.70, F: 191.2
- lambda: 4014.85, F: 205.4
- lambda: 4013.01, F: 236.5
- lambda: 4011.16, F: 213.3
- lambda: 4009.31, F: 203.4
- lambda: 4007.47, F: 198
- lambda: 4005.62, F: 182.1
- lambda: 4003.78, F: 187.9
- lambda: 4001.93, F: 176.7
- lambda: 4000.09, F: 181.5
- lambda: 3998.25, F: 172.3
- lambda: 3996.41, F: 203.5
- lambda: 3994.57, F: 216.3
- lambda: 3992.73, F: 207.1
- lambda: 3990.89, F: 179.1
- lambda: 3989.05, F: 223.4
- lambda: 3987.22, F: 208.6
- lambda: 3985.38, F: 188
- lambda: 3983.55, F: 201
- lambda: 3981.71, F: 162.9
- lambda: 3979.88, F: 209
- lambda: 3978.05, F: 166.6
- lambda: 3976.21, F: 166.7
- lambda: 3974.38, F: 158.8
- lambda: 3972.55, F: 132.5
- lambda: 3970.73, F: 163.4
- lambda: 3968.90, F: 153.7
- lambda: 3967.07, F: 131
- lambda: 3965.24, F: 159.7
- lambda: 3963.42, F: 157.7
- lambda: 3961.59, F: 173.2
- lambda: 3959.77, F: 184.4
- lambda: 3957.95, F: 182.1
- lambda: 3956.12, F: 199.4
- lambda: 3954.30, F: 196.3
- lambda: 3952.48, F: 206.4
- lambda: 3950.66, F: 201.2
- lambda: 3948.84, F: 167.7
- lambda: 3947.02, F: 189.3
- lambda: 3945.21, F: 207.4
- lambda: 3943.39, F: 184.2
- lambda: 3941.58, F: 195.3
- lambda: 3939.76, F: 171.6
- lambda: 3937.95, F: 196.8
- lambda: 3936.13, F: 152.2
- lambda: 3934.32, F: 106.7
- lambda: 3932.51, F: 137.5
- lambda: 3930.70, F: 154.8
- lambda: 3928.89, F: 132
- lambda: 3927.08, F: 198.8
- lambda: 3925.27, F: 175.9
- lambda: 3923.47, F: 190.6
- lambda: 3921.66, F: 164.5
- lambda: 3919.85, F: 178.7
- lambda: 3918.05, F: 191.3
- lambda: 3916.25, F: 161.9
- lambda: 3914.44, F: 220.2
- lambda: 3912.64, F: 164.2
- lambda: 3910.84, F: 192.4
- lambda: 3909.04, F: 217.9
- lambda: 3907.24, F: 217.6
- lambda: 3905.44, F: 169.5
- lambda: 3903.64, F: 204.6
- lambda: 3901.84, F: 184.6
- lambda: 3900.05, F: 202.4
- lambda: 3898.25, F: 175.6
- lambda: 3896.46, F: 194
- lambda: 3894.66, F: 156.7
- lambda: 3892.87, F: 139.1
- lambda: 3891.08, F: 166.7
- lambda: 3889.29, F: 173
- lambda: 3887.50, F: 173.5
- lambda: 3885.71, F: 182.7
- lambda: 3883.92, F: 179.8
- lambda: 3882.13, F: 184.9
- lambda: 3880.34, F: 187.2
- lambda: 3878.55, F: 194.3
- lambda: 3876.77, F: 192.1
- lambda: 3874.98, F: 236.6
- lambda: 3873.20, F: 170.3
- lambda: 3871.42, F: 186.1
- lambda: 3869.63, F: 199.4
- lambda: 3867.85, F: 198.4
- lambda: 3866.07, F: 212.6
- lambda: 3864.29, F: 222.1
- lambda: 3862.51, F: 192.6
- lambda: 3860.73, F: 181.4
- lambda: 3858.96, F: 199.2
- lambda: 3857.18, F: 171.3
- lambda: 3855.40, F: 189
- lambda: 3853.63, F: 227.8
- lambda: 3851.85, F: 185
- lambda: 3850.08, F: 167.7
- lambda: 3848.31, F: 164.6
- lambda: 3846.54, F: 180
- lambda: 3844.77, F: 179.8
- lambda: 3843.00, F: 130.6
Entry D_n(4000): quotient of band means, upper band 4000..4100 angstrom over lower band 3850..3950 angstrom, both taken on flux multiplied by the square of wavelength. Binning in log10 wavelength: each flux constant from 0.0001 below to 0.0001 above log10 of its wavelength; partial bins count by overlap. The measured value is 1.2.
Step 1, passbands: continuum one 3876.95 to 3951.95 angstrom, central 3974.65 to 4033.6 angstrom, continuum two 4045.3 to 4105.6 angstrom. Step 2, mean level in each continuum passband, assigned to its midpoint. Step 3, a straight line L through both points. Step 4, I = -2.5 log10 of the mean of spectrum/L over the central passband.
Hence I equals -0.04 mag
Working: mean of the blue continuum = 179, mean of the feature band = 196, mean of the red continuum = 196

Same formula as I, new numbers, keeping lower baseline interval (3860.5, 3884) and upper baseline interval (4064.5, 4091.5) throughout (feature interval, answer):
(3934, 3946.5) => 0.12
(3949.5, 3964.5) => 0.06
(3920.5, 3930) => 0.15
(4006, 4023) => -0.07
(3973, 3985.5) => 0.13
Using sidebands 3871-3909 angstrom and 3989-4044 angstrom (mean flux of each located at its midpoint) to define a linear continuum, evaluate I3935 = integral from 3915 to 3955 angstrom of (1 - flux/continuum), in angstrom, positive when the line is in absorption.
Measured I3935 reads 3.16 angstrom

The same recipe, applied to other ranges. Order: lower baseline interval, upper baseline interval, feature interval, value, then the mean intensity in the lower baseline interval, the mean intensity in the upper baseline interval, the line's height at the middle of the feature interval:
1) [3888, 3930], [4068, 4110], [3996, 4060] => -4.0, 181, 194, 190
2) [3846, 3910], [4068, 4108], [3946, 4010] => 2.8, 188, 194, 191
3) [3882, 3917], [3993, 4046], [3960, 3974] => 2.8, 183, 201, 193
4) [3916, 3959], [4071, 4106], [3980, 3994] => -1.2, 177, 192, 182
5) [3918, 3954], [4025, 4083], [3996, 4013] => -0.2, 175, 202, 191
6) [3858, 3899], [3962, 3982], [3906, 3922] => -1.2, 187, 160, 177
